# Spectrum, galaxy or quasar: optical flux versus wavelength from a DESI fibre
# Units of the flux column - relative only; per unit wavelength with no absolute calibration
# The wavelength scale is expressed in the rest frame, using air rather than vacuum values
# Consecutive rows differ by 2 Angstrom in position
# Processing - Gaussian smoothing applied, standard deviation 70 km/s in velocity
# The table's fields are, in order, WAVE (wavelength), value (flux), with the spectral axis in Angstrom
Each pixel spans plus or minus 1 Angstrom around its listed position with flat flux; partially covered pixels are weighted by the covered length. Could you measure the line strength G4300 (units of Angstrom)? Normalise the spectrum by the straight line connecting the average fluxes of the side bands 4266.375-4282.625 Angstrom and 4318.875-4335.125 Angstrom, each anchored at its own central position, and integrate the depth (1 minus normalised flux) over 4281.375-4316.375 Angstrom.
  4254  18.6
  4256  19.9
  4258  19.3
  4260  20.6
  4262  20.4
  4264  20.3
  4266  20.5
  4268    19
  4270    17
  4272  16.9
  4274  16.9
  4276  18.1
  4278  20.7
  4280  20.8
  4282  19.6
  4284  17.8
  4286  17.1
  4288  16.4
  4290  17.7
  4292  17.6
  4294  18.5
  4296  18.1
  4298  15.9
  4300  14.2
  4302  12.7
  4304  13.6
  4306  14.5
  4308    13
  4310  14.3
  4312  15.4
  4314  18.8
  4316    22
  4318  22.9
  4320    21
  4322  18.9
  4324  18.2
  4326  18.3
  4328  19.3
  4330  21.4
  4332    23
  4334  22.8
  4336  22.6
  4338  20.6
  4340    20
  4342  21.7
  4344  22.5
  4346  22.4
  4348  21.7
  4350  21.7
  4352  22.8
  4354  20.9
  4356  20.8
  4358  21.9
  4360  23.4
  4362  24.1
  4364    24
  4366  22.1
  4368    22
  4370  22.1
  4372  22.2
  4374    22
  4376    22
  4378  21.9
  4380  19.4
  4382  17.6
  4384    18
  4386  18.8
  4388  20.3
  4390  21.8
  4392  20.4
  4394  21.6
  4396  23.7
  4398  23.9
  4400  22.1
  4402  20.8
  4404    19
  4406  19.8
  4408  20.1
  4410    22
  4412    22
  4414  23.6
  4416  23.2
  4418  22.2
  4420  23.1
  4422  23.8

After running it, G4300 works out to 5.5 Angstrom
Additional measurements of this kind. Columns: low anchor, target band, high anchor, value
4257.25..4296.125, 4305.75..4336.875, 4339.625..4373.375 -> 2.1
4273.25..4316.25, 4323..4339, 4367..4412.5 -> -2.0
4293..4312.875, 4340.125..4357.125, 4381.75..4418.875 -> -3.6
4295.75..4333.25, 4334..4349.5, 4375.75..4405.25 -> -2.4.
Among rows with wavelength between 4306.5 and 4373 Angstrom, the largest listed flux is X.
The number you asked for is 24.1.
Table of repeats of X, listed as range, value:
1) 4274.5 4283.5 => 20.8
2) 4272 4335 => 23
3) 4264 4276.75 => 20.5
